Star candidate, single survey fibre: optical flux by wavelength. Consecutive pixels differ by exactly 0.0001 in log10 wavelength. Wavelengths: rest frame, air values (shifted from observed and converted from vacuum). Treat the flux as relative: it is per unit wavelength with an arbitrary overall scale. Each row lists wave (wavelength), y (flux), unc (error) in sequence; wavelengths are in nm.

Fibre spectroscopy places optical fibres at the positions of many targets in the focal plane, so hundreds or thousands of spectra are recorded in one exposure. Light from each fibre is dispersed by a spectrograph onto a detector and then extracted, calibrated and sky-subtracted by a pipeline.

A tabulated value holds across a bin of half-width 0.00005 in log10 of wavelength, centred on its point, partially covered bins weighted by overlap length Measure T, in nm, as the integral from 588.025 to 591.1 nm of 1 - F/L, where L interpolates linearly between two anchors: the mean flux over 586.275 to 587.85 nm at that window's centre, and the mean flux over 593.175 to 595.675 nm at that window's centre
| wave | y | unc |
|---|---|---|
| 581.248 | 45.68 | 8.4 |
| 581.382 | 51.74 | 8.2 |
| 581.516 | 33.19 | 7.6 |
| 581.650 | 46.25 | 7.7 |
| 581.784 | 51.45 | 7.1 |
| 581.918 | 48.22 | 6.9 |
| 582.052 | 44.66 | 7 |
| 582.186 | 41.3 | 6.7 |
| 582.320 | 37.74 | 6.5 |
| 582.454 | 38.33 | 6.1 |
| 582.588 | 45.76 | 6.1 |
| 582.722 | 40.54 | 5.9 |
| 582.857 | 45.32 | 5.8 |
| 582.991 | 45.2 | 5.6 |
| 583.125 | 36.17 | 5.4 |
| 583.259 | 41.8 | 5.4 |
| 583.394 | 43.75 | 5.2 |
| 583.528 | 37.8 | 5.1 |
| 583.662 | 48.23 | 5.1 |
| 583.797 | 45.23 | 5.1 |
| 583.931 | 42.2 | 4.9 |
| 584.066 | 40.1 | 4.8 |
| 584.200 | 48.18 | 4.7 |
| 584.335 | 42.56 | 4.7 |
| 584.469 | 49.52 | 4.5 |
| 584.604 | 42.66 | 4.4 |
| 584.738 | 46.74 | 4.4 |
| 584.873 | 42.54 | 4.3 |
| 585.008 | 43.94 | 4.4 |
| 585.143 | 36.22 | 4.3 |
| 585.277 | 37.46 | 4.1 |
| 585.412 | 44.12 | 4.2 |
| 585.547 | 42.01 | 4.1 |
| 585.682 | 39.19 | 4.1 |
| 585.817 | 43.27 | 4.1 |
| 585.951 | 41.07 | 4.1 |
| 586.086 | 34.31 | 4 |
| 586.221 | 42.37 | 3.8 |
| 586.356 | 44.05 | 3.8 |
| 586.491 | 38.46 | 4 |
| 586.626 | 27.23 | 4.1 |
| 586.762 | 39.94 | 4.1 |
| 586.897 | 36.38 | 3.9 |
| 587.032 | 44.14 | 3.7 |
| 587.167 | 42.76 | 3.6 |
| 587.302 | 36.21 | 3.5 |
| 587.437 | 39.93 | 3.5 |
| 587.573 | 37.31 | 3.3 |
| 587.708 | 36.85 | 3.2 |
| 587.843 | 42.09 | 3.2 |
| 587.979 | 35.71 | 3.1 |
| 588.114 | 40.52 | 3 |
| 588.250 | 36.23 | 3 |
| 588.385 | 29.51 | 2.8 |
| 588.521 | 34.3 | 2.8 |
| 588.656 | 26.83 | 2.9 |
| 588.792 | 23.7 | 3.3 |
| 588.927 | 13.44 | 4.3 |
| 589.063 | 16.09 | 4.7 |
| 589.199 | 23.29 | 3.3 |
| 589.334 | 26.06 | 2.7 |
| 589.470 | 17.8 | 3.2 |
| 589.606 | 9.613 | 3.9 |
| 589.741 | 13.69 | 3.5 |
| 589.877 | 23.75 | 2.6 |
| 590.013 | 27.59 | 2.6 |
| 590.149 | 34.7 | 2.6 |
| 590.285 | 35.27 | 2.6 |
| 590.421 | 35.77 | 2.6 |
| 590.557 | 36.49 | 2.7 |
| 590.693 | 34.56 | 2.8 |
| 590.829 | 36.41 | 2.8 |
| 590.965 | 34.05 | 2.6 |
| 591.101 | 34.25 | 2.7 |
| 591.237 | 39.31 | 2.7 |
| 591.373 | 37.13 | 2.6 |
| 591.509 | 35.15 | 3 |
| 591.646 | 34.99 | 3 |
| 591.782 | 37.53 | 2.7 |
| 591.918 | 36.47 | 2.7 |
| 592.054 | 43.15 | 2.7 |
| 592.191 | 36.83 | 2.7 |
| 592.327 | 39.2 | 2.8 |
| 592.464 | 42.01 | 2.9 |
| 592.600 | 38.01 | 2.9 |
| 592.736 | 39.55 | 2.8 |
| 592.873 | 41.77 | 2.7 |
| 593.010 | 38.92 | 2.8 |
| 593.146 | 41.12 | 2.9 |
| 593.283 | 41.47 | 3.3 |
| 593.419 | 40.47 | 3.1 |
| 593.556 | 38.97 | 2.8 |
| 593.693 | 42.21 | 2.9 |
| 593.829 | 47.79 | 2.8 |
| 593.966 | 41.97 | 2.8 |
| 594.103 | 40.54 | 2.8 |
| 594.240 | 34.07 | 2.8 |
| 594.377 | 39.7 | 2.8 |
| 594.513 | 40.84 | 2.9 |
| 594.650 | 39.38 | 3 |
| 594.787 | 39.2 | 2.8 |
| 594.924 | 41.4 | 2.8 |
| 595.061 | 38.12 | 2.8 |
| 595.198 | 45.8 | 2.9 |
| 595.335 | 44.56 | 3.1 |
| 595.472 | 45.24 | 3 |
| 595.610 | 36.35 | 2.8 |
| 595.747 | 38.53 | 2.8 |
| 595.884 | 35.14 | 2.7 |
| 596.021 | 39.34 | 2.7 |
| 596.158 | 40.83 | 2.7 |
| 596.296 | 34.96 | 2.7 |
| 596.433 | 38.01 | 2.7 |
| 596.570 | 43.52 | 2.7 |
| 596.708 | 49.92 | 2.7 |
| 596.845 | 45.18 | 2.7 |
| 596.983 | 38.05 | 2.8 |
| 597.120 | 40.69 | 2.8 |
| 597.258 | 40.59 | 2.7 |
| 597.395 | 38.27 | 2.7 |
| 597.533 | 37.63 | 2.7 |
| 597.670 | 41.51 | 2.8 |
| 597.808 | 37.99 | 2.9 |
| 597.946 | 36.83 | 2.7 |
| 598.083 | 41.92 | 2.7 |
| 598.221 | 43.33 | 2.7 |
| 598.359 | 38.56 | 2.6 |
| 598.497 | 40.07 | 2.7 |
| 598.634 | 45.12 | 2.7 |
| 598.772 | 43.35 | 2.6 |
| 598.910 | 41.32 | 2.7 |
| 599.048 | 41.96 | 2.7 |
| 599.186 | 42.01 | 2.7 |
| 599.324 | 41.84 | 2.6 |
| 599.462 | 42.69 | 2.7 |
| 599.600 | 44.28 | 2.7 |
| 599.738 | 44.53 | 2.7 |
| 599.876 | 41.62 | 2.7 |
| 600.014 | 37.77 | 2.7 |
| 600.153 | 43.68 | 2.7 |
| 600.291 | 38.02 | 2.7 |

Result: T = 0.90 nm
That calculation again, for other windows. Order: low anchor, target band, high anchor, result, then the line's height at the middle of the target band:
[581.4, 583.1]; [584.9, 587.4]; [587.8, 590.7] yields -0.37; 34.6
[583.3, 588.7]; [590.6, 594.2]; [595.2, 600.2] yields 0.15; 40.6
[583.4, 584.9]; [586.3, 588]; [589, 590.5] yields -0.27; 33.4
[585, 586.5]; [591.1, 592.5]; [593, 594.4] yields 0.10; 40.7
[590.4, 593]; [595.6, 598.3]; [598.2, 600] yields 0.06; 40.9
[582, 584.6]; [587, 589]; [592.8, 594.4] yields 0.36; 41.9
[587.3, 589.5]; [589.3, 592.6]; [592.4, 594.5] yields 0.28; 35.5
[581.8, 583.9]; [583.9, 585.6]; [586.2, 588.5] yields -0.09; 40.8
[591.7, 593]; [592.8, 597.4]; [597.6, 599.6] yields -0.05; 40.2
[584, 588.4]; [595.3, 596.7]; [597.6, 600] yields 0.05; 41.3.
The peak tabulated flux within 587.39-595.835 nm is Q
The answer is 47.79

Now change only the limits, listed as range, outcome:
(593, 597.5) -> 49.92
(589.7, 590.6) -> 36.49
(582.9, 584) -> 48.23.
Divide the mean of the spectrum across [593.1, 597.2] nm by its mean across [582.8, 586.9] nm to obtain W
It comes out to 0.98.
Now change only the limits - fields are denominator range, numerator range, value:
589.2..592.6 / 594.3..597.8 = 1.24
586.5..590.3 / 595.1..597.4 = 1.34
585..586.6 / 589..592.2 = 0.77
